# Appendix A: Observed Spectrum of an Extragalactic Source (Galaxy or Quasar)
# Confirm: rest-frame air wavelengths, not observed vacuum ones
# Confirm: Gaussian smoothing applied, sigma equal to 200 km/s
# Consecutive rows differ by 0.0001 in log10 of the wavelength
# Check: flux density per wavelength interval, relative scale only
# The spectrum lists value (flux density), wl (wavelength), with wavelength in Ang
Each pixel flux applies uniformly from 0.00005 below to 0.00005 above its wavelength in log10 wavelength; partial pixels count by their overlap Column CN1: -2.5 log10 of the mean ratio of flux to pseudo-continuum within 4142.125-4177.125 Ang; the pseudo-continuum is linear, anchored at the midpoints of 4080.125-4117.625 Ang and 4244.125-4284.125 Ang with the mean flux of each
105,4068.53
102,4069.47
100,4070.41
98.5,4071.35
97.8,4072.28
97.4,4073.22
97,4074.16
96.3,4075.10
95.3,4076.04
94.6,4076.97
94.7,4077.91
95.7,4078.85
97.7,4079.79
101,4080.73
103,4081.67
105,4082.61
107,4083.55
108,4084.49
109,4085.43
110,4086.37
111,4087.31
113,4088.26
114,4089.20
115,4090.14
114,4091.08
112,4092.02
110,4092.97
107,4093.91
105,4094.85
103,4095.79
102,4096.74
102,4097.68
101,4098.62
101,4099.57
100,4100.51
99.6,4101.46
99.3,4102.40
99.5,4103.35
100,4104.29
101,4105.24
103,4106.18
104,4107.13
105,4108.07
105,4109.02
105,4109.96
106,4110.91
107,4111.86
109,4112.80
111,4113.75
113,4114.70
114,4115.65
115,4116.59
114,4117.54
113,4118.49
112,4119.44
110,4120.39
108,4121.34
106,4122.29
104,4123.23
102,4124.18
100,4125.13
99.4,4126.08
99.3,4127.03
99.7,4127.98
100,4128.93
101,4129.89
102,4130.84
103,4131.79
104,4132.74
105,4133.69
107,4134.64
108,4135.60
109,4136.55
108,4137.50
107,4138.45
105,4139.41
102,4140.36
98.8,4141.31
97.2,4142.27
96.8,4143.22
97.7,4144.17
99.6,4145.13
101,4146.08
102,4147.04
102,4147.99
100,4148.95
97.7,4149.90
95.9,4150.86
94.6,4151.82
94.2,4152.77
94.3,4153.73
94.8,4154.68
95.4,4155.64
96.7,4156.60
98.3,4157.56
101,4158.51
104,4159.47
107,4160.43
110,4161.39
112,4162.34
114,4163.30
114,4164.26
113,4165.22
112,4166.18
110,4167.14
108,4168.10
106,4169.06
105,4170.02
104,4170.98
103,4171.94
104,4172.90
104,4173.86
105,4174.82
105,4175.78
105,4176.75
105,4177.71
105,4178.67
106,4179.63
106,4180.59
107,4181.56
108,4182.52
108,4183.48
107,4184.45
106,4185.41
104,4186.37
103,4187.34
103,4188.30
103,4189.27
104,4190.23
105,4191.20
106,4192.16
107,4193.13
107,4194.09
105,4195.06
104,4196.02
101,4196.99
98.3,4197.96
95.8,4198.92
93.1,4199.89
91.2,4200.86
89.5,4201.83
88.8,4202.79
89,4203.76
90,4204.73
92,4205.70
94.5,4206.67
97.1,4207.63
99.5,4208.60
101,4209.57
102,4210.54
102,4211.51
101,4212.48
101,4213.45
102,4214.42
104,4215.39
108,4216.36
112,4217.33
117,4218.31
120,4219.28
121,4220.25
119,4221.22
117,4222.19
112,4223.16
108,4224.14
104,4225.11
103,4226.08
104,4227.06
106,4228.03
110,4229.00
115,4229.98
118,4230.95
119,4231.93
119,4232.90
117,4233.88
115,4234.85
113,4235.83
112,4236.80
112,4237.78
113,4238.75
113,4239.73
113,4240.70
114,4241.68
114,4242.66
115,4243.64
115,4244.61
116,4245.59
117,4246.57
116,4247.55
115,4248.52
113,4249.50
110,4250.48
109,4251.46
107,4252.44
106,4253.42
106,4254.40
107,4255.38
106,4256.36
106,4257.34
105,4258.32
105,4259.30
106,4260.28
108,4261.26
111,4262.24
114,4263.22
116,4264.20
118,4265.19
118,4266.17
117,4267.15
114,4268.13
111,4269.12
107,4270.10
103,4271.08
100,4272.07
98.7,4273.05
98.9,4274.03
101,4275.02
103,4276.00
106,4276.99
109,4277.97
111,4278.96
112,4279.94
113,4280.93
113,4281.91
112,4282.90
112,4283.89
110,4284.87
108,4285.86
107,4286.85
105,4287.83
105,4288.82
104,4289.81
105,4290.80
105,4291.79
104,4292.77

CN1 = 0.05 mag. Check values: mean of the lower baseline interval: 106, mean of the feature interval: 103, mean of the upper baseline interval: 110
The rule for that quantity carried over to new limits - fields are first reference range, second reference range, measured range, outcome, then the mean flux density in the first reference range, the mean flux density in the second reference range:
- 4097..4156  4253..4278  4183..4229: 0.024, 103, 108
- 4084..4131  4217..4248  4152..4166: 0.058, 106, 114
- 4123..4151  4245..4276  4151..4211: 0.022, 102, 109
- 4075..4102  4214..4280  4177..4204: 0.065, 104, 111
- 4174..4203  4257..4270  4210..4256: -0.033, 103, 111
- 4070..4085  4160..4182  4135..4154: 0.047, 99.4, 107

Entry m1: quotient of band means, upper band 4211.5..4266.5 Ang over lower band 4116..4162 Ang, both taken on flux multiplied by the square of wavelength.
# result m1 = 1.14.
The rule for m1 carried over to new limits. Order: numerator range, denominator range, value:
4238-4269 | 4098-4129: 1.14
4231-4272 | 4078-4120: 1.13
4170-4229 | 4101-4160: 1.04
